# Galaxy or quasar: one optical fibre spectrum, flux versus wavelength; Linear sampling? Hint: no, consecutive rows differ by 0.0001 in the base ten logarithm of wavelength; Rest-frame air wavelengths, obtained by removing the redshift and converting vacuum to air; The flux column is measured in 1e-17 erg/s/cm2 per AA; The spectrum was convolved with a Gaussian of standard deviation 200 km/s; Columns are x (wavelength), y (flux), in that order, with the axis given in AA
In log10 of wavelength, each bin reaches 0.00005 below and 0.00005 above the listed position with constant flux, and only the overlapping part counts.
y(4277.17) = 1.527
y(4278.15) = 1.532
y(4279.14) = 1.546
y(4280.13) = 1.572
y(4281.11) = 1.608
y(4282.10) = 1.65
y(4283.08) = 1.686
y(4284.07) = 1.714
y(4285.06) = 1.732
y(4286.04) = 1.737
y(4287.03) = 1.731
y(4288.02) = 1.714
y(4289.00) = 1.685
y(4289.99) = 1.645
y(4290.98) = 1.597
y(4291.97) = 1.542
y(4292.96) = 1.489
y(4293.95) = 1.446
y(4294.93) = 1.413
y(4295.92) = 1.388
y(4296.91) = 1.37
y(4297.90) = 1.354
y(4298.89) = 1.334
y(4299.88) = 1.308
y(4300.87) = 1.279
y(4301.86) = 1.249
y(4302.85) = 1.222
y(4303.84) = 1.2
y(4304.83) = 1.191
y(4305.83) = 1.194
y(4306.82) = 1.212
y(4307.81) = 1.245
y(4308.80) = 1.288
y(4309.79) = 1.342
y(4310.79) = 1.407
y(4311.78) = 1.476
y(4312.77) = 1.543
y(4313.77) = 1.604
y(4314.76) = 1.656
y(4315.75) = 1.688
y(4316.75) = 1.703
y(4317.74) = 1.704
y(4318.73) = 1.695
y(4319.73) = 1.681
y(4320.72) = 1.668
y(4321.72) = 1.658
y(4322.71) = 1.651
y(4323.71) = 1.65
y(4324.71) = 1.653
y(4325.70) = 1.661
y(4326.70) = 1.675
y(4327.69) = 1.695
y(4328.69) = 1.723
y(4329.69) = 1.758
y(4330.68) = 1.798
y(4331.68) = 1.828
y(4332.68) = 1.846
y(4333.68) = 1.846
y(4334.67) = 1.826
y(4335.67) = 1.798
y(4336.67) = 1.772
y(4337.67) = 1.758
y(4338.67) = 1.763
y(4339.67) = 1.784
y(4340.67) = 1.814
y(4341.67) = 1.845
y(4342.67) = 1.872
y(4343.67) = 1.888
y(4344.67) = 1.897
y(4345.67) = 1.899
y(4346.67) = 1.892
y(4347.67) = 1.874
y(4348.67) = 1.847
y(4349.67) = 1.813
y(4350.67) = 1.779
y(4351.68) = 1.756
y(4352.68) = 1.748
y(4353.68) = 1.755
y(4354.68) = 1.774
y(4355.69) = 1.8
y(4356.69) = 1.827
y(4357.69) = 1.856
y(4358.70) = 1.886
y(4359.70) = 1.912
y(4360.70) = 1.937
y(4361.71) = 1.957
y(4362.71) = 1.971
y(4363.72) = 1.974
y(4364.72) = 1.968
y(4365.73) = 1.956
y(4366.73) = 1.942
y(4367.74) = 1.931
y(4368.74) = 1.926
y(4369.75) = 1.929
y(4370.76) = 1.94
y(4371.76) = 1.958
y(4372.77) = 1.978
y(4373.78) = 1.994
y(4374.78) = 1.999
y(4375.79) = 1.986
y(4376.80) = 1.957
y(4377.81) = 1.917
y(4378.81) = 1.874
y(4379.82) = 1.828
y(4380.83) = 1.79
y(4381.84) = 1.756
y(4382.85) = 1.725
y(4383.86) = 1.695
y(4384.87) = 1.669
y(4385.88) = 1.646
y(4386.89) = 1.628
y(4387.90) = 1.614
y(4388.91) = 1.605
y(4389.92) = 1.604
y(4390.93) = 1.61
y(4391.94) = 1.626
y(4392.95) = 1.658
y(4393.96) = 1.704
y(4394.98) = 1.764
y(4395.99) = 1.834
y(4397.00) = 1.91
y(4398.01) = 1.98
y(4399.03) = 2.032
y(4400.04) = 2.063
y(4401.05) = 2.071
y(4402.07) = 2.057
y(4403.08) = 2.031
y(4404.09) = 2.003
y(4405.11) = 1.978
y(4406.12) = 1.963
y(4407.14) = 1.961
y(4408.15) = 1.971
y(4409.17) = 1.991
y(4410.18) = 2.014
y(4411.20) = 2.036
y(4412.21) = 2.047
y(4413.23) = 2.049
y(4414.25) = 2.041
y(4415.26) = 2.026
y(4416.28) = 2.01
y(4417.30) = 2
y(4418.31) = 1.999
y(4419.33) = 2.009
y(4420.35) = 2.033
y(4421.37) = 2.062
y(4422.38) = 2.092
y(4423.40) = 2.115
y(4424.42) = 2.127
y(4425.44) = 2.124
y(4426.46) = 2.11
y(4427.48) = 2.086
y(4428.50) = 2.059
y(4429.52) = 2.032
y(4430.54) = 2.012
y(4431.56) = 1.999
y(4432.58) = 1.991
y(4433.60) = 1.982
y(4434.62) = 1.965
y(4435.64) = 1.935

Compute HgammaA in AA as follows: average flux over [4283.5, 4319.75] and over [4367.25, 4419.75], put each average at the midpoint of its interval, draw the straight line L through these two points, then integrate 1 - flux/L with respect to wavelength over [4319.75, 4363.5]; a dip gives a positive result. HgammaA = -3.7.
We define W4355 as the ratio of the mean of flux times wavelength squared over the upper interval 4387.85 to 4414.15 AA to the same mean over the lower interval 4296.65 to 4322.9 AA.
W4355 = 1.37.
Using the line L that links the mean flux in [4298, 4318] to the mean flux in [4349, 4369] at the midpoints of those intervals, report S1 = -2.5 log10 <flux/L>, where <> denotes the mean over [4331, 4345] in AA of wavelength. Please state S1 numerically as -0.09 mag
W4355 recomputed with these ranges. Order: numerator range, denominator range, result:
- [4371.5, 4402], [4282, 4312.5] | 1.31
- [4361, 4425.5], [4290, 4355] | 1.22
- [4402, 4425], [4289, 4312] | 1.57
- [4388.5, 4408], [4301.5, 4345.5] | 1.19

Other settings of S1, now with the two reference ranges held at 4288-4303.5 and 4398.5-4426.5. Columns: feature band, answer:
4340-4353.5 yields -0.089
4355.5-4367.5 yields -0.088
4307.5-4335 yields -0.054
